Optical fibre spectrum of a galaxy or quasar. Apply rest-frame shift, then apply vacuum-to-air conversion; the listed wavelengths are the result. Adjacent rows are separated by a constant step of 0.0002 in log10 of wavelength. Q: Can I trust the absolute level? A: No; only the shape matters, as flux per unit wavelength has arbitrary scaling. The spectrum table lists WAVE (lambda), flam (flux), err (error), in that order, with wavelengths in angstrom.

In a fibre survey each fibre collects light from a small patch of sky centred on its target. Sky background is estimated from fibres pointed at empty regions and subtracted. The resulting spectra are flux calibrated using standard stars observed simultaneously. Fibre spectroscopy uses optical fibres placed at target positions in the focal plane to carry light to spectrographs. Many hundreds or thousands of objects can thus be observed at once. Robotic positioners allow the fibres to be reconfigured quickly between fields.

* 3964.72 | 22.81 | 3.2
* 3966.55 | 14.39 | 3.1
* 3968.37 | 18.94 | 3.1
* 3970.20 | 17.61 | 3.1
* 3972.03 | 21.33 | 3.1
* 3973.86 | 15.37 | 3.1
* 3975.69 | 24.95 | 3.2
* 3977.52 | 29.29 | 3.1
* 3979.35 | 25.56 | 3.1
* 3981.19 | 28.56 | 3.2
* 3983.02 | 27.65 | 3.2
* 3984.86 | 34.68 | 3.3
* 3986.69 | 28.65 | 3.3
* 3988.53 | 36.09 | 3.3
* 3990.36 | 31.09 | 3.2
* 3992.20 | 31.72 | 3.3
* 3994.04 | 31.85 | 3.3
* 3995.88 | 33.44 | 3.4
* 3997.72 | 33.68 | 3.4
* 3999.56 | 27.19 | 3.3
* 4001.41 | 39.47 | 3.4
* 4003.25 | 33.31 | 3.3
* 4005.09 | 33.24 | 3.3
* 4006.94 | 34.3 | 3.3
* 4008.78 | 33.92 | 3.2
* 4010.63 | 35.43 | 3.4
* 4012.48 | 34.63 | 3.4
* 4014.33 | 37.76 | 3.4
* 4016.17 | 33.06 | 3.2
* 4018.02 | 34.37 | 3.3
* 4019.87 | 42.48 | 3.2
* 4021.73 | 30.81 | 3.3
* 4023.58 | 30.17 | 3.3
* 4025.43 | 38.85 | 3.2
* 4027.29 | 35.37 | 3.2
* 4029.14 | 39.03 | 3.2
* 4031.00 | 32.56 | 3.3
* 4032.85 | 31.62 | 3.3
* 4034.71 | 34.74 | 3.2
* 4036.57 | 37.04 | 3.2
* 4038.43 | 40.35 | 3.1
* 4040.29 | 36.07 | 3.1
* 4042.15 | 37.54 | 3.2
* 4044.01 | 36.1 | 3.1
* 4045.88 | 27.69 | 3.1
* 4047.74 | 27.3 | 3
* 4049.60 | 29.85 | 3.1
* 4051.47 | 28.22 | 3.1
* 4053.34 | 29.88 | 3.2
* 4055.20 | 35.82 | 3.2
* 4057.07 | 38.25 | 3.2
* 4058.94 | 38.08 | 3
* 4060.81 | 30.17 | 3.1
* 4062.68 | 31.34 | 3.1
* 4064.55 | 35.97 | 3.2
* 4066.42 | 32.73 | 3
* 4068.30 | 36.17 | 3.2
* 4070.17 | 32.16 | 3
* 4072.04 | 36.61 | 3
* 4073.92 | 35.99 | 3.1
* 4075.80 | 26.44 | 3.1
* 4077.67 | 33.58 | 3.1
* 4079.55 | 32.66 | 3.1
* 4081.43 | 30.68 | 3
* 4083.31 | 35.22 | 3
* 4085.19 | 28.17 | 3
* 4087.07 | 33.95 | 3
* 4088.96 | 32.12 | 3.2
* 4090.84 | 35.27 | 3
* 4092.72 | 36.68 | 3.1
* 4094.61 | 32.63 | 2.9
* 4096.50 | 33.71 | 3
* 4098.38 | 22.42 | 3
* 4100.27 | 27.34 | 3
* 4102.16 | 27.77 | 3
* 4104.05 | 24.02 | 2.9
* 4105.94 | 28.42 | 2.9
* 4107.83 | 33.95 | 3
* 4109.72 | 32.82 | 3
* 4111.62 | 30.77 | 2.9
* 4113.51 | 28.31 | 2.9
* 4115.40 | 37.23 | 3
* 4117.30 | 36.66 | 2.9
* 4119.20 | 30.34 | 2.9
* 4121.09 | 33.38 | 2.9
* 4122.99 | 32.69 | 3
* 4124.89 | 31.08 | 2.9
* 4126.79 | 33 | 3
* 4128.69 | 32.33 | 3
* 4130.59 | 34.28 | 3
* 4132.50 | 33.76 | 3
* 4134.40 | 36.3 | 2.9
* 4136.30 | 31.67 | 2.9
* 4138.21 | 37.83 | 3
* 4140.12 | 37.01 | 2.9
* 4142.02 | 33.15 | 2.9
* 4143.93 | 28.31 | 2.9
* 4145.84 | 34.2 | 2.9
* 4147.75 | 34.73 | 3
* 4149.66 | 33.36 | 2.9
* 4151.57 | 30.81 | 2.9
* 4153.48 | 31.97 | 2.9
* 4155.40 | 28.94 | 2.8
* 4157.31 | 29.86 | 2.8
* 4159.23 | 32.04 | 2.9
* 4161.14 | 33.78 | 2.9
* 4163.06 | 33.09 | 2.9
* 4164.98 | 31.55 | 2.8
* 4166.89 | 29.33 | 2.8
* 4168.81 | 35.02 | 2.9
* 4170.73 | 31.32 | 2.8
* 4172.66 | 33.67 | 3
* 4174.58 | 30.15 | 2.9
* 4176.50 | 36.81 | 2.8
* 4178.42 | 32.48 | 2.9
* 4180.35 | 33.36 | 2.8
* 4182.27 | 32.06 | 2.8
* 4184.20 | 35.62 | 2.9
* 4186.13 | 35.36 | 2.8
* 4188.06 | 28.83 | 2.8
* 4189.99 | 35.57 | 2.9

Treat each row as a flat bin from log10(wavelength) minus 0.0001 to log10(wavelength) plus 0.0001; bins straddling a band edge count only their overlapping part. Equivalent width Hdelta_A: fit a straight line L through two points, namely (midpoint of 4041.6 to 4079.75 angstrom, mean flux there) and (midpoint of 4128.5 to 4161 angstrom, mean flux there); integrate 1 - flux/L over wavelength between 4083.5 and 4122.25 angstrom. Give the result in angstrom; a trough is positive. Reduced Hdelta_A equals 1.9 angstrom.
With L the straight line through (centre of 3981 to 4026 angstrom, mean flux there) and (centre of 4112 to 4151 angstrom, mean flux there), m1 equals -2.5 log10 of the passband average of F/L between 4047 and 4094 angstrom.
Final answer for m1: 0.02 mag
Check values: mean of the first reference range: 33.5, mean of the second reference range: 33.4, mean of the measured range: 33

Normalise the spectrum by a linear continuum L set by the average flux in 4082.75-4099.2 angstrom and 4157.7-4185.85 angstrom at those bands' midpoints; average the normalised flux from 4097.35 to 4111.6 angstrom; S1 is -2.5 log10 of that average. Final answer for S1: 0.145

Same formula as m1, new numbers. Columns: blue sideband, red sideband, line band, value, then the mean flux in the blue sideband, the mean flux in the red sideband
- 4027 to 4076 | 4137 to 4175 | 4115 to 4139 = -0.028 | 33.9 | 32.5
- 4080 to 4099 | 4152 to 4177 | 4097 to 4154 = 0.004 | 32.3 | 32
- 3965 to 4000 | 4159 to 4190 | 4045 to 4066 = -0.103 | 26.9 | 32.9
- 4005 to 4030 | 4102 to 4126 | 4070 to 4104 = 0.031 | 35.3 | 31.5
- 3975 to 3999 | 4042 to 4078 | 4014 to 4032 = -0.119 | 30.6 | 32.9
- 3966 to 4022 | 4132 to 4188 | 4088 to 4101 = 0.013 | 30.3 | 32.9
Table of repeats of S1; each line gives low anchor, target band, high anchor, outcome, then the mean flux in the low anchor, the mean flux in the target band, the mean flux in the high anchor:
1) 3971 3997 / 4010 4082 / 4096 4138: -0.14 mag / 28.6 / 34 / 31.6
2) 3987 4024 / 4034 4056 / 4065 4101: -0.01 mag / 33.9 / 33.4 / 32.4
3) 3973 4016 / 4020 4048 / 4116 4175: -0.10 mag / 31.4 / 34.7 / 32.8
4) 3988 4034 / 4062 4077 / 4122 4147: 0.01 mag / 34.2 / 33.5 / 33.5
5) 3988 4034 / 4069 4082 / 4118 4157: 0.03 mag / 34.2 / 32.7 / 32.9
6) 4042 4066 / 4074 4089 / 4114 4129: 0.04 mag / 32.6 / 31.8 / 33.2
